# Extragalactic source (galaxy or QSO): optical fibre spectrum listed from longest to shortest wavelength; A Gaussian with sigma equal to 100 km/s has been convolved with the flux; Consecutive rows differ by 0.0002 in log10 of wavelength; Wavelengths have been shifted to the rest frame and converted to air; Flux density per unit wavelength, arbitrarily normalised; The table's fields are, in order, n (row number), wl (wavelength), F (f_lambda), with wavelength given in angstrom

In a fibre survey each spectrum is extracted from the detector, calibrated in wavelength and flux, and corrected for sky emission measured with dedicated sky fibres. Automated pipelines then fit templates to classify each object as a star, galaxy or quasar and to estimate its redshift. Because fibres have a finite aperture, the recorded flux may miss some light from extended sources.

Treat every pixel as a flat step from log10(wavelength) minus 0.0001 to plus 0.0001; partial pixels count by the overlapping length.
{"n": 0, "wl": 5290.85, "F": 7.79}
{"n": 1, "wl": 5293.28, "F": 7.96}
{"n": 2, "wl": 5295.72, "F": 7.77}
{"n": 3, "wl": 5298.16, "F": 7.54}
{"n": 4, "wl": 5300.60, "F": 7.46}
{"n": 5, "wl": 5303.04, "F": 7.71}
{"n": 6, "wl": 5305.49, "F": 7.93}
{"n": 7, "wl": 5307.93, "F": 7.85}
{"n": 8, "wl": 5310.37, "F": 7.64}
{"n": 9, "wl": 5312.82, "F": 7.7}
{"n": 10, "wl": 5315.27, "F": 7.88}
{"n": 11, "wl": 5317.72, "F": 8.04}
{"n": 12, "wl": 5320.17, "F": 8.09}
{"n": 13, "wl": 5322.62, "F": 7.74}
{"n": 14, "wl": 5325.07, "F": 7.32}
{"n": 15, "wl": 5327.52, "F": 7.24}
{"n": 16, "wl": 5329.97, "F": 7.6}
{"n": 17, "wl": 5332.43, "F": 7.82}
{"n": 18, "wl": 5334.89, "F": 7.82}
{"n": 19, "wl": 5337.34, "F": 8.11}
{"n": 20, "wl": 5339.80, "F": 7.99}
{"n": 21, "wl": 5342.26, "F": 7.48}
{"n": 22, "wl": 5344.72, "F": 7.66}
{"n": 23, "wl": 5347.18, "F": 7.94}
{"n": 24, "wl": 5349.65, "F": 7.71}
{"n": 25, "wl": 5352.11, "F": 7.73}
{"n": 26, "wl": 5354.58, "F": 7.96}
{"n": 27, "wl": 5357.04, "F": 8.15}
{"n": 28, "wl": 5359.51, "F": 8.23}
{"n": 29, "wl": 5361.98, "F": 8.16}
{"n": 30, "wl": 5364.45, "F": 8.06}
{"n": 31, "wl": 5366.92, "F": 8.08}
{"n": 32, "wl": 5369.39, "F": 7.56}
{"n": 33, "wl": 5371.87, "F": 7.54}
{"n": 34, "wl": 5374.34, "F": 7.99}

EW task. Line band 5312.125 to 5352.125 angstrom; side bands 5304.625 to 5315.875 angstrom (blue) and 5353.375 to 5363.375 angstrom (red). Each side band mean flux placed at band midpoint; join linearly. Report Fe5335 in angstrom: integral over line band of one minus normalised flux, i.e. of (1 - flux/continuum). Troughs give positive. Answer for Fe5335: 0.93 angstrom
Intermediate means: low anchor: 7.79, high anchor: 8.13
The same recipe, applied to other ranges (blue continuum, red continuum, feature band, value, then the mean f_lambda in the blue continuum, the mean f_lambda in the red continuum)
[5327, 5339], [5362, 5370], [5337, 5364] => -0.17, 7.76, 7.97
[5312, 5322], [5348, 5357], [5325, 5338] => 0.38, 7.92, 7.85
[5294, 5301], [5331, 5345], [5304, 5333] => -0.03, 7.63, 7.82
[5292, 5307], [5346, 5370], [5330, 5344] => 0.12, 7.73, 7.97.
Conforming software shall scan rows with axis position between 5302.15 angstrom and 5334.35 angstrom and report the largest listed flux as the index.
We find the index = 8.09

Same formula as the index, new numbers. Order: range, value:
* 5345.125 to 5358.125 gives 8.15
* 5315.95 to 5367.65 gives 8.23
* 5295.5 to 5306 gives 7.93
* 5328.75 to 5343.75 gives 8.11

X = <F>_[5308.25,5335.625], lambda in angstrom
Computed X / 7.72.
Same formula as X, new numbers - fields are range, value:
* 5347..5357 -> 7.86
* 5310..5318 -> 7.8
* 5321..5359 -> 7.77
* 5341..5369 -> 7.91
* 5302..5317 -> 7.79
